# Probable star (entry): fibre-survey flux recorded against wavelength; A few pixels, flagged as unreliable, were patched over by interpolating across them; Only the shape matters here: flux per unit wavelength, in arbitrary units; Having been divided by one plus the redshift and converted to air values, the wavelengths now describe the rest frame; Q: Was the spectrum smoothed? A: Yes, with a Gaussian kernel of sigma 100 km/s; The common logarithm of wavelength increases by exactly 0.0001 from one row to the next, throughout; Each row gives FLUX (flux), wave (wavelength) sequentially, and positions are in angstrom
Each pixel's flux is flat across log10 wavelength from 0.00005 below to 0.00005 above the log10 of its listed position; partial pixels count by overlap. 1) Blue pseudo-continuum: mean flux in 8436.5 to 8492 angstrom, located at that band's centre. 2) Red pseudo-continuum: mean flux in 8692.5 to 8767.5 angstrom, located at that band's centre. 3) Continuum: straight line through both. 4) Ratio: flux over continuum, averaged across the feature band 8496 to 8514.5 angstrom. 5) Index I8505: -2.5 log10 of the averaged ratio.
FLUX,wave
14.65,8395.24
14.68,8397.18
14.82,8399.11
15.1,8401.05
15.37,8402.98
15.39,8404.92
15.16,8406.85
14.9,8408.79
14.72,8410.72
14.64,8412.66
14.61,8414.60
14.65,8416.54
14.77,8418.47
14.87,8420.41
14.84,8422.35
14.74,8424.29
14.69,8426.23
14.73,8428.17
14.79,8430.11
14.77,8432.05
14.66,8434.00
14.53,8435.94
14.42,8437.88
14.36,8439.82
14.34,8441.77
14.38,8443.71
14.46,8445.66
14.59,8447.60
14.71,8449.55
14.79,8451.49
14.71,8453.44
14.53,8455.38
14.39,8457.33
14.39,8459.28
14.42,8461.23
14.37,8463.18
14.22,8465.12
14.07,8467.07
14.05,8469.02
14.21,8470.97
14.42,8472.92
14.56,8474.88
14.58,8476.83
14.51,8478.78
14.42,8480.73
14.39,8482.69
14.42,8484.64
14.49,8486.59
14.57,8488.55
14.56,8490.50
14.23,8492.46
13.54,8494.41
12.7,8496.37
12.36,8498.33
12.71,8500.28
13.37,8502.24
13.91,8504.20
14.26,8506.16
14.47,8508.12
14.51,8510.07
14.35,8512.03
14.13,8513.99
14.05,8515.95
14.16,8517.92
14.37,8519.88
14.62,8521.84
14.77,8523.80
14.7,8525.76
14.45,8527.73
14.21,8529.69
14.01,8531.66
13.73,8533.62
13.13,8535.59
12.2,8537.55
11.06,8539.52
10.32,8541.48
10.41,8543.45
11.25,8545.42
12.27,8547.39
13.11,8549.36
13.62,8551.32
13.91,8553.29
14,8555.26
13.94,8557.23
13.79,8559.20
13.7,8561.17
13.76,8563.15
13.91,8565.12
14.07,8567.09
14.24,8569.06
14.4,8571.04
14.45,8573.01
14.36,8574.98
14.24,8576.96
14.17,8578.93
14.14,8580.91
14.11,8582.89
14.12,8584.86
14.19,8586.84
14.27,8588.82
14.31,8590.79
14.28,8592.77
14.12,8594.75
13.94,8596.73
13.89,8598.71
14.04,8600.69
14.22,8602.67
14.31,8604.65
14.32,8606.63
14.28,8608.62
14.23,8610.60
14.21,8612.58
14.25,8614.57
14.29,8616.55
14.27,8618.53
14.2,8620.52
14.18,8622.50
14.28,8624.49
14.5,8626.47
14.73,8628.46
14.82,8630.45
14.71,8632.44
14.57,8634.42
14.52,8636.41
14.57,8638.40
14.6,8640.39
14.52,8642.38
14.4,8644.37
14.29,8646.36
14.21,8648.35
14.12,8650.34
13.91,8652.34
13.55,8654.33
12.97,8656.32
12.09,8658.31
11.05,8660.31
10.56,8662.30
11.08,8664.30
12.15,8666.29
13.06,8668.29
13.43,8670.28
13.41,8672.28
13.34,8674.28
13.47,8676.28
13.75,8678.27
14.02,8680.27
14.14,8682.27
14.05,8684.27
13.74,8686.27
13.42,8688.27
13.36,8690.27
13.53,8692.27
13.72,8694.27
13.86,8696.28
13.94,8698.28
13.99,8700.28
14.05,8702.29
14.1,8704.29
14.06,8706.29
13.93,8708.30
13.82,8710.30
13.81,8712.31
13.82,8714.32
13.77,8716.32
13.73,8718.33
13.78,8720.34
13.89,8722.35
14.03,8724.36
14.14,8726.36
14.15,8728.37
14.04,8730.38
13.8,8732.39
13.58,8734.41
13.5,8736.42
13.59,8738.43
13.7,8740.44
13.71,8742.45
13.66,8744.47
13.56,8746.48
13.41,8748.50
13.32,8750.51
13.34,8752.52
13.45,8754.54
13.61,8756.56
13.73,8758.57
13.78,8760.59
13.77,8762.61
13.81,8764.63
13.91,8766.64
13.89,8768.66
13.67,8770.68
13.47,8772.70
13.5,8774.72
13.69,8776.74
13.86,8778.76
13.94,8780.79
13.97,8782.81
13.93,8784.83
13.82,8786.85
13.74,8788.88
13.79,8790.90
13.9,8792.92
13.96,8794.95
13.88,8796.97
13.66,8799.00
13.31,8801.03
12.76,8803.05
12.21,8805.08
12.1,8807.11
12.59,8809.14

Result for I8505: 0.05 mag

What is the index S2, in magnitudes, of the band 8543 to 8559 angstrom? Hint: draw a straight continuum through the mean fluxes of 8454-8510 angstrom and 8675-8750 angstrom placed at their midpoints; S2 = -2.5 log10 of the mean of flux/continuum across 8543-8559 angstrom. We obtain 0.09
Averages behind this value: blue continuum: 14.1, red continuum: 13.8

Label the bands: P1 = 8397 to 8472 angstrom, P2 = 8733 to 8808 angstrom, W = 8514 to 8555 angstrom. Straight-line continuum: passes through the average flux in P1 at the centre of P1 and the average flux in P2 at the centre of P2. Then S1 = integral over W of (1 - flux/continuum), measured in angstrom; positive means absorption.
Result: 3.1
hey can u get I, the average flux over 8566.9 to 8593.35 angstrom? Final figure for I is 14.2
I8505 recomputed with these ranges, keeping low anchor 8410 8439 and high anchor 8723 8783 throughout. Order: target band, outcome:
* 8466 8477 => 0.02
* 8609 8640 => -0.02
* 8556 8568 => 0.03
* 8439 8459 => 0.01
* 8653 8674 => 0.13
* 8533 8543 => 0.20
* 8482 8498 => 0.04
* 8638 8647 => -0.03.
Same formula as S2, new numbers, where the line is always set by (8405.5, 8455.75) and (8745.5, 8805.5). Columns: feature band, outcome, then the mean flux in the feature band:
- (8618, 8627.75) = -0.02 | 14.3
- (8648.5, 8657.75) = 0.03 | 13.6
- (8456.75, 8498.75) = 0.03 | 14.2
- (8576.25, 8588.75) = 0.00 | 14.2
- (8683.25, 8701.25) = 0.01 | 13.7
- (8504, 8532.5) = 0.01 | 14.3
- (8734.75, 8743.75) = 0.01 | 13.6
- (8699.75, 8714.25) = -0.01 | 14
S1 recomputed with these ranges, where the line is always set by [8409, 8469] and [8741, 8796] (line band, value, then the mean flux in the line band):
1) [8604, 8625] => -0.2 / 14.3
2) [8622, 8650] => -0.9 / 14.5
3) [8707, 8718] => 0.0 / 13.8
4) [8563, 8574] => 0.1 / 14.2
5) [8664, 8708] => 1.1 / 13.6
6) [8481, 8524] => 1.1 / 14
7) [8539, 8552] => 2.4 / 11.7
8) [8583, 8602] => 0.1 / 14.1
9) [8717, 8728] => -0.1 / 13.9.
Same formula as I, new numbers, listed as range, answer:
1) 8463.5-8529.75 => 14.2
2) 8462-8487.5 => 14.4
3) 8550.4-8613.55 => 14.1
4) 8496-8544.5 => 13.5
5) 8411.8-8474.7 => 14.5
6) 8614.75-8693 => 13.7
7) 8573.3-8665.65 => 14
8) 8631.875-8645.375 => 14.6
